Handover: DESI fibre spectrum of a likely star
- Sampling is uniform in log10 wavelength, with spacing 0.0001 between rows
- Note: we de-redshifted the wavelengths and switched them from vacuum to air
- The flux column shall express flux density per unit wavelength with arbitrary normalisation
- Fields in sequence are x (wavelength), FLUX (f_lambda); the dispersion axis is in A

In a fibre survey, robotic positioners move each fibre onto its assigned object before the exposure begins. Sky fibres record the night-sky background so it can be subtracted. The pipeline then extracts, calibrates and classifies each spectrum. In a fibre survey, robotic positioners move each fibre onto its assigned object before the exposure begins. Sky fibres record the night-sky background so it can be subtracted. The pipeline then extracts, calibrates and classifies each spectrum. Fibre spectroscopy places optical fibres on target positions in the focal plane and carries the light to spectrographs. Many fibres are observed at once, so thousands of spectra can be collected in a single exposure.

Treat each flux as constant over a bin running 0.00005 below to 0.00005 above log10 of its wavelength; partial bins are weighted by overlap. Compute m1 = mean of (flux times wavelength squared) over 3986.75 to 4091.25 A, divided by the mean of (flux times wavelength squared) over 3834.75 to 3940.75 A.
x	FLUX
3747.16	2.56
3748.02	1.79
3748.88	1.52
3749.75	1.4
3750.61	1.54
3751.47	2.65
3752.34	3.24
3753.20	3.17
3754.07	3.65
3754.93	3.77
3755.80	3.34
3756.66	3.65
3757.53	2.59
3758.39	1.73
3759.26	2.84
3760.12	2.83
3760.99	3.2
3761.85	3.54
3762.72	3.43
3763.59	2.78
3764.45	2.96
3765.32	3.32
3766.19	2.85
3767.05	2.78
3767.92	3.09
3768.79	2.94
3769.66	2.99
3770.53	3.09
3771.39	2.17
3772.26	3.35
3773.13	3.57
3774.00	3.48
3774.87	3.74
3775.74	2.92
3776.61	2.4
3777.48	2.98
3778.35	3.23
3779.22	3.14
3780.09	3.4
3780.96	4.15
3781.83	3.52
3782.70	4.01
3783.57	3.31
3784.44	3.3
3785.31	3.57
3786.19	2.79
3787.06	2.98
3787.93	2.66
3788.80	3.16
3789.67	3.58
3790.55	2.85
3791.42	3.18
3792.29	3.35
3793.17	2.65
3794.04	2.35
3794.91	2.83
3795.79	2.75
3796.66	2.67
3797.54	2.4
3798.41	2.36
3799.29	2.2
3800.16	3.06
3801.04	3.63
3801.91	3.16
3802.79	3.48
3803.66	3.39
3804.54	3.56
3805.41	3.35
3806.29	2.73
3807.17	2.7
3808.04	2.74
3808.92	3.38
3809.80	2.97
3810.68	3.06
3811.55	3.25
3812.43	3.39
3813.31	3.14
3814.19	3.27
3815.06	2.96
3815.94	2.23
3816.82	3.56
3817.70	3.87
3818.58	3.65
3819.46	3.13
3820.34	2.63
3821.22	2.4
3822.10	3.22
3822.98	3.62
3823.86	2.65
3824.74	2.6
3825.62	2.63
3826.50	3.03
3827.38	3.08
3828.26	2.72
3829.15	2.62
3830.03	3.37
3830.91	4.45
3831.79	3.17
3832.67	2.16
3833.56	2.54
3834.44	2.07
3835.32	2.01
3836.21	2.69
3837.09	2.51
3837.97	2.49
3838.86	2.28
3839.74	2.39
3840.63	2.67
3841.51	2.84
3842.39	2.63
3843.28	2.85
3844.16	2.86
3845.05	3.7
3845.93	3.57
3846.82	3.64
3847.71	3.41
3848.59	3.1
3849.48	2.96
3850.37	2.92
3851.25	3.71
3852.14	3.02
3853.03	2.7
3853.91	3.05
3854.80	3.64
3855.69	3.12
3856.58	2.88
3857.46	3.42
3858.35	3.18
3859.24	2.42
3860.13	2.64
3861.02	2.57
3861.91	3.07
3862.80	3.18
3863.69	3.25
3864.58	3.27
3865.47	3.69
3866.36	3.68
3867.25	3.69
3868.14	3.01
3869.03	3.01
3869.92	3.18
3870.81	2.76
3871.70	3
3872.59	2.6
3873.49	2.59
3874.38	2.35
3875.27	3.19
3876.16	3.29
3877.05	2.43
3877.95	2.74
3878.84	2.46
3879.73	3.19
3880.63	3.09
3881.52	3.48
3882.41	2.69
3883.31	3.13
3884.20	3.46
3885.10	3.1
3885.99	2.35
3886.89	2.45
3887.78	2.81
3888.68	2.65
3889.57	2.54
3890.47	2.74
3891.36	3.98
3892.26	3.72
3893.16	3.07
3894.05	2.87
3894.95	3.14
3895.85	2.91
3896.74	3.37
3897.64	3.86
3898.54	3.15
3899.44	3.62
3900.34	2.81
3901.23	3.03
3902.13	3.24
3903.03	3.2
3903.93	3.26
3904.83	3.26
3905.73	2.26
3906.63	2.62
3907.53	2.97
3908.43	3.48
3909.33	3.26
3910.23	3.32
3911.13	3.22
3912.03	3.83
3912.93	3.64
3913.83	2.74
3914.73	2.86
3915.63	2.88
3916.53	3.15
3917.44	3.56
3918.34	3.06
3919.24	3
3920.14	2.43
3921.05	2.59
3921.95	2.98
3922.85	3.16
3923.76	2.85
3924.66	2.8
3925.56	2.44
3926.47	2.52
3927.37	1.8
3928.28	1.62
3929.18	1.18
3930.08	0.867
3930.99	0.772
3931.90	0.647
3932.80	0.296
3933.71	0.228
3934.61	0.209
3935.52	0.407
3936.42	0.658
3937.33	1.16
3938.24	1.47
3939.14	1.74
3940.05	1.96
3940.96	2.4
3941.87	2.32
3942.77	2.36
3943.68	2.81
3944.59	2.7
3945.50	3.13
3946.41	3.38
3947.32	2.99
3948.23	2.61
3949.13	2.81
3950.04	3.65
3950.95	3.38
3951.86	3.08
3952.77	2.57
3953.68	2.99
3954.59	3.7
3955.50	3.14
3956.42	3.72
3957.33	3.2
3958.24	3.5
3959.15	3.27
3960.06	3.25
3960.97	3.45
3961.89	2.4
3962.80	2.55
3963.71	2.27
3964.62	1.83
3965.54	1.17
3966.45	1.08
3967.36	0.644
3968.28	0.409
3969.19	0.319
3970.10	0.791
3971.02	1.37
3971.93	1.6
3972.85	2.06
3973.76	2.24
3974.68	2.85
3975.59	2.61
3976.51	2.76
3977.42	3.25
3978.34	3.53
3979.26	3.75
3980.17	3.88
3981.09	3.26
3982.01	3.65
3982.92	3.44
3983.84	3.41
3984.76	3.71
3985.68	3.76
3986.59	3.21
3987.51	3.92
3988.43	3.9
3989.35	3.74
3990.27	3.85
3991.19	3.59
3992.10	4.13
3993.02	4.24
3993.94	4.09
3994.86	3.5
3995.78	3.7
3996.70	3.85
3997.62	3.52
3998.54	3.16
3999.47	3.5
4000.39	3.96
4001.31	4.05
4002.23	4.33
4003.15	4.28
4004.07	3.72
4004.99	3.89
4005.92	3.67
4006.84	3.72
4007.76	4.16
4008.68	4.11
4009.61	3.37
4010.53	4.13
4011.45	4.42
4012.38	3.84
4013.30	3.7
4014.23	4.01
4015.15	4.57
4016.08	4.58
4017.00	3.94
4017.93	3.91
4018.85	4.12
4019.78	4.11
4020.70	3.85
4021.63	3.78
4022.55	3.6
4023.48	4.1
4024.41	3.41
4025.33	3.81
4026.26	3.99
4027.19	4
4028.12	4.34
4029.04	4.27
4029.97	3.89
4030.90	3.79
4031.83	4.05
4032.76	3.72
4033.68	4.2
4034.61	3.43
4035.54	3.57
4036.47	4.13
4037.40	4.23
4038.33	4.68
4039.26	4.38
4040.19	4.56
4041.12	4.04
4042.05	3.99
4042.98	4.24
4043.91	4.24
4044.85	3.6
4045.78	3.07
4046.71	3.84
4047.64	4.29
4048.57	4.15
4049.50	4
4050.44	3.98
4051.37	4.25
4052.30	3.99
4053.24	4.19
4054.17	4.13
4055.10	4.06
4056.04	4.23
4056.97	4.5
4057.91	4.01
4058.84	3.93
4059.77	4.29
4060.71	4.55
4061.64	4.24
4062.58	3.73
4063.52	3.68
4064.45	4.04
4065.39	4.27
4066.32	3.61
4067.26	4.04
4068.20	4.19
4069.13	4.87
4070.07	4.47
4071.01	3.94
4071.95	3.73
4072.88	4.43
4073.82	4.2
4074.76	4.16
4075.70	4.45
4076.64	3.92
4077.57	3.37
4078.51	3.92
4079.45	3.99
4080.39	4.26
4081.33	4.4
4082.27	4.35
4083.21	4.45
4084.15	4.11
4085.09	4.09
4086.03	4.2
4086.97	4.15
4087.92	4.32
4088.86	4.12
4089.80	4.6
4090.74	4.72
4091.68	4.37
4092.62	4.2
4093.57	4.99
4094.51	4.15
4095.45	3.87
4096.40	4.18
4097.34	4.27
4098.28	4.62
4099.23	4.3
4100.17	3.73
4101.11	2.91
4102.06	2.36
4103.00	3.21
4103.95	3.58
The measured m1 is 1.6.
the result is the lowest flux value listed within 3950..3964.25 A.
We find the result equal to 2.27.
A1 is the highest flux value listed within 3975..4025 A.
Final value 4.58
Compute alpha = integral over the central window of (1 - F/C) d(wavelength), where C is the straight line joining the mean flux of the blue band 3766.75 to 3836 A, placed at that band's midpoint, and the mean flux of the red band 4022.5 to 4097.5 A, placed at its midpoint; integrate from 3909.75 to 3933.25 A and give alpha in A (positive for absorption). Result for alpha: 7.1 A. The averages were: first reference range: 3.04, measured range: 2.47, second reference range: 4.11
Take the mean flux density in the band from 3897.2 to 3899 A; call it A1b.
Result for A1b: 3.49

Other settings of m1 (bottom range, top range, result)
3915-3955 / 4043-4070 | 1.92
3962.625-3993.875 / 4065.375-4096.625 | 1.61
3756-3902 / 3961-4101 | 1.38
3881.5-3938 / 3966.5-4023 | 1.37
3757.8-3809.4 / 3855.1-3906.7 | 1.04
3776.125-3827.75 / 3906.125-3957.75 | 0.86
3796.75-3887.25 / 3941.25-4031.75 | 1.20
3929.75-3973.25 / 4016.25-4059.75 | 2.02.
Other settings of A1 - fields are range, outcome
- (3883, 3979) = 3.98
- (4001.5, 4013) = 4.42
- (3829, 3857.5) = 4.45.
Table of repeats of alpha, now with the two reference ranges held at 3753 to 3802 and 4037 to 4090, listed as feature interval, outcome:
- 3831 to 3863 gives 4.1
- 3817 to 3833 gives 0.9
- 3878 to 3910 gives 4.1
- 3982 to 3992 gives 0.5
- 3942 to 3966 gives 5.3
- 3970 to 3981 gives 3.4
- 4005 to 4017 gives -0.2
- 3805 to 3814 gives 0.3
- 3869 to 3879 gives 1.8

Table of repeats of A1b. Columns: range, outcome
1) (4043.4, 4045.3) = 3.91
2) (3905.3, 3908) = 2.62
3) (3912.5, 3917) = 3.05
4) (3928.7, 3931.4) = 0.952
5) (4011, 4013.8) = 3.97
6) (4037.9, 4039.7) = 4.53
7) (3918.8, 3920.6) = 2.71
